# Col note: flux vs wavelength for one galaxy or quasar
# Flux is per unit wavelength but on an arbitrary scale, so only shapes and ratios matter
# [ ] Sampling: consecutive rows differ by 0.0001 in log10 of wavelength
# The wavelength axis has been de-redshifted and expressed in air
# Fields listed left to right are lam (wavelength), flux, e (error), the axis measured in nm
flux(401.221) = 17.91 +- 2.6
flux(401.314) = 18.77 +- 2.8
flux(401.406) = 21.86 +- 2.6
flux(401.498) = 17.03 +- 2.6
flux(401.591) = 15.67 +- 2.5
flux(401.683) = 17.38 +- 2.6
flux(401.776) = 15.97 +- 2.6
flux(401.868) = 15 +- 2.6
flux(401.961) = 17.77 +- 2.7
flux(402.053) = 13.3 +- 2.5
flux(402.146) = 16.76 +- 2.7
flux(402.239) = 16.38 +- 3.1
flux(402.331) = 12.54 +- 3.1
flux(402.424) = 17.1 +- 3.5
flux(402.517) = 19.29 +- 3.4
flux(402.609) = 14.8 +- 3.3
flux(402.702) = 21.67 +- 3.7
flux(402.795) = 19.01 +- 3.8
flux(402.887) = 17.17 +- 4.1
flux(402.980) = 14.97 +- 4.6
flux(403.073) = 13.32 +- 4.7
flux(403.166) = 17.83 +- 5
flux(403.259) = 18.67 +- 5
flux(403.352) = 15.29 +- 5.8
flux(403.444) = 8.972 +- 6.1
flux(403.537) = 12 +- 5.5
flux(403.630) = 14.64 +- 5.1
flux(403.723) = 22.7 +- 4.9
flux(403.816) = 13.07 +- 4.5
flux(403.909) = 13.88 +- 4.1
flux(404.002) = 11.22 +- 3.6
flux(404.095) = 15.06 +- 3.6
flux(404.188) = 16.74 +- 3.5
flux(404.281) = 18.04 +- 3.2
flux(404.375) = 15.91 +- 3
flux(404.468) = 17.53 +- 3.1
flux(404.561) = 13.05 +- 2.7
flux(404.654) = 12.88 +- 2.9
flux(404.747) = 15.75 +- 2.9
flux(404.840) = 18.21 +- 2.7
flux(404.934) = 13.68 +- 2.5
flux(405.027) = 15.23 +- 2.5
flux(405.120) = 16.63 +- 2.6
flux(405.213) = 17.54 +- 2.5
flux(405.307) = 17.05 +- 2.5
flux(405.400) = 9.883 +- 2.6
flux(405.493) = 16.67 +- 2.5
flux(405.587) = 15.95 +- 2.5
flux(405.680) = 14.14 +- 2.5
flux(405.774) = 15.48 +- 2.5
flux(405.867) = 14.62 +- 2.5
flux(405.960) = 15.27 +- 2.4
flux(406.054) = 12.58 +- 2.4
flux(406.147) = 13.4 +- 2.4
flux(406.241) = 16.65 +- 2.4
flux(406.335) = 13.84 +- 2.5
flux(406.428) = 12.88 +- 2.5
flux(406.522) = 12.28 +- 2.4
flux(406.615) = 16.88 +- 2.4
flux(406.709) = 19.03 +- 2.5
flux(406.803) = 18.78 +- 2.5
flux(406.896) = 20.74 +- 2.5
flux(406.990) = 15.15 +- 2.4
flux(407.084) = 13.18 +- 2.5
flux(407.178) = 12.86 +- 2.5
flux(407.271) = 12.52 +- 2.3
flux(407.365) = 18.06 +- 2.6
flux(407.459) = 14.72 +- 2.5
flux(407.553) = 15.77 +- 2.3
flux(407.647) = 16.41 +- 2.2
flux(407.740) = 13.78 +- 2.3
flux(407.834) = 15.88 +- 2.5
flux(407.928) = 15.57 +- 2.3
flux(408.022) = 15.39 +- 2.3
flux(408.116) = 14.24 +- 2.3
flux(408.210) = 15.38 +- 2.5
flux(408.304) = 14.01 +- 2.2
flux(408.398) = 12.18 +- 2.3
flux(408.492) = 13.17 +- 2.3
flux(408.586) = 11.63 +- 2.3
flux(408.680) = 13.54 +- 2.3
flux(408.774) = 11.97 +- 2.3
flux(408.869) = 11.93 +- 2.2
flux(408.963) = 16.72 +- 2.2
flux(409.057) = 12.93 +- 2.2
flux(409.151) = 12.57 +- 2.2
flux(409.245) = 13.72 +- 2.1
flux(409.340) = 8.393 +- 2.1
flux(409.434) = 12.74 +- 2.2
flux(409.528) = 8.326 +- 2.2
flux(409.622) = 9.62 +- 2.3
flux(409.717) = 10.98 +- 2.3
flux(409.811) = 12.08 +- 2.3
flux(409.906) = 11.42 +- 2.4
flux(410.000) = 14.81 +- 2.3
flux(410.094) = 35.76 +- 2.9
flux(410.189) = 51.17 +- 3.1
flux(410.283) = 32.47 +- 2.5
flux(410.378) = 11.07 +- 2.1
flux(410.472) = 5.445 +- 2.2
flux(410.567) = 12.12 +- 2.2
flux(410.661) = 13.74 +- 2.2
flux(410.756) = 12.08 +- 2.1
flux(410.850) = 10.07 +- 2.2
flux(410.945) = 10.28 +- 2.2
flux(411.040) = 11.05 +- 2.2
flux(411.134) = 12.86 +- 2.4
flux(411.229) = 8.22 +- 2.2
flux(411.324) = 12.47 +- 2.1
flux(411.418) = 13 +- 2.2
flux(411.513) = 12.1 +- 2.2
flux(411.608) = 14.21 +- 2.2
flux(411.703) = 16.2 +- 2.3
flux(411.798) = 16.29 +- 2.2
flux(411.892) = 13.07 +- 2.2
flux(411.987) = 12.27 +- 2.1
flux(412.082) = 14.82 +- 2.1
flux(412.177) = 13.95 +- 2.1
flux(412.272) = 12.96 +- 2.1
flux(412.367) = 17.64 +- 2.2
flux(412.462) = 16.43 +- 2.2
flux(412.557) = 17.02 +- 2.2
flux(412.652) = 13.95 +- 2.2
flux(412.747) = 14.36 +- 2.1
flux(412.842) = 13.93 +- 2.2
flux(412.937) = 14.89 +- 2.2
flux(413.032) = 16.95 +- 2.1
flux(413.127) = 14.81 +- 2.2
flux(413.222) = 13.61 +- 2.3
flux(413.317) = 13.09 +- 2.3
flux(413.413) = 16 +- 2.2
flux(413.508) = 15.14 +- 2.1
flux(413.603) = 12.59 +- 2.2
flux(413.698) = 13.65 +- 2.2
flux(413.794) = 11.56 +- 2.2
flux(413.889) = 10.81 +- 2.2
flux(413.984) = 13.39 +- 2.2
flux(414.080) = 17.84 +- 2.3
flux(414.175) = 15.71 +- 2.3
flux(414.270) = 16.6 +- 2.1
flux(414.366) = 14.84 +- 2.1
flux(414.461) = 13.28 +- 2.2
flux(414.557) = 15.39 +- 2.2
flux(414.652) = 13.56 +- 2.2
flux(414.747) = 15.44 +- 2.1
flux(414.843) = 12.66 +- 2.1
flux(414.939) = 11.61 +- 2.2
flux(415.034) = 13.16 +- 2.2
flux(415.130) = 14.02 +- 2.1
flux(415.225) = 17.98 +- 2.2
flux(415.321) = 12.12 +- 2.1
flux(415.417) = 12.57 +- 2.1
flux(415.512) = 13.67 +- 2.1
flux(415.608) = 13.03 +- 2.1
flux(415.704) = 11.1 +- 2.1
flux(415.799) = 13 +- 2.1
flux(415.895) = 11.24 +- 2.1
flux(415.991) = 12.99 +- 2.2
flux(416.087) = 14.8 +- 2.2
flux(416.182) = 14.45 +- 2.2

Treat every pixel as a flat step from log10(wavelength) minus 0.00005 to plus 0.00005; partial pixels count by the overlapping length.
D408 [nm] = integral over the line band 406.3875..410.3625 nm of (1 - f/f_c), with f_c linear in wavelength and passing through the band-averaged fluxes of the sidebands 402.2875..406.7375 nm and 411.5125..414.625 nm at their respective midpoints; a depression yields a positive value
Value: -0.19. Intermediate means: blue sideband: 15.4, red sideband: 14.6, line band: 15.7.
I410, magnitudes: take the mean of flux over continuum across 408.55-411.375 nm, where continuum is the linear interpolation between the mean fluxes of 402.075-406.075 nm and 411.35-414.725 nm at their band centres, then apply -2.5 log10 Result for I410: 0.03 mag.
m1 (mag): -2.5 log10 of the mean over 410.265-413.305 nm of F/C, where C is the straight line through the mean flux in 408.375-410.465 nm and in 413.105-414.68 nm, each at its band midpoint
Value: 0.09 mag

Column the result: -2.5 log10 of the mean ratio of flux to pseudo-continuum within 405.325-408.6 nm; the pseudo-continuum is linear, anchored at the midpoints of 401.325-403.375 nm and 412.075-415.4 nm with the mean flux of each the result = 0.068 mag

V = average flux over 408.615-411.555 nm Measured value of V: 14.4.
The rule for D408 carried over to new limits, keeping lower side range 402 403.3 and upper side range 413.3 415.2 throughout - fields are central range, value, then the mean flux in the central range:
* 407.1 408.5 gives 0.07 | 14.7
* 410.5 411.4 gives 0.21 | 11.4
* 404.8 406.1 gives 0.07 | 15.2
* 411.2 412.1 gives 0.08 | 13.3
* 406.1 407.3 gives 0.03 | 15.3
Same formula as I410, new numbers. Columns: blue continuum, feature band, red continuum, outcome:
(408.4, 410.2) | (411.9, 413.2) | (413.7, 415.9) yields -0.056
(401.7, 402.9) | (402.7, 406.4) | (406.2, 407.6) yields 0.056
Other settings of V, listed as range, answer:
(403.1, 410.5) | 15.3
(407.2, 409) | 14.3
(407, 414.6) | 14.5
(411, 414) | 13.9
